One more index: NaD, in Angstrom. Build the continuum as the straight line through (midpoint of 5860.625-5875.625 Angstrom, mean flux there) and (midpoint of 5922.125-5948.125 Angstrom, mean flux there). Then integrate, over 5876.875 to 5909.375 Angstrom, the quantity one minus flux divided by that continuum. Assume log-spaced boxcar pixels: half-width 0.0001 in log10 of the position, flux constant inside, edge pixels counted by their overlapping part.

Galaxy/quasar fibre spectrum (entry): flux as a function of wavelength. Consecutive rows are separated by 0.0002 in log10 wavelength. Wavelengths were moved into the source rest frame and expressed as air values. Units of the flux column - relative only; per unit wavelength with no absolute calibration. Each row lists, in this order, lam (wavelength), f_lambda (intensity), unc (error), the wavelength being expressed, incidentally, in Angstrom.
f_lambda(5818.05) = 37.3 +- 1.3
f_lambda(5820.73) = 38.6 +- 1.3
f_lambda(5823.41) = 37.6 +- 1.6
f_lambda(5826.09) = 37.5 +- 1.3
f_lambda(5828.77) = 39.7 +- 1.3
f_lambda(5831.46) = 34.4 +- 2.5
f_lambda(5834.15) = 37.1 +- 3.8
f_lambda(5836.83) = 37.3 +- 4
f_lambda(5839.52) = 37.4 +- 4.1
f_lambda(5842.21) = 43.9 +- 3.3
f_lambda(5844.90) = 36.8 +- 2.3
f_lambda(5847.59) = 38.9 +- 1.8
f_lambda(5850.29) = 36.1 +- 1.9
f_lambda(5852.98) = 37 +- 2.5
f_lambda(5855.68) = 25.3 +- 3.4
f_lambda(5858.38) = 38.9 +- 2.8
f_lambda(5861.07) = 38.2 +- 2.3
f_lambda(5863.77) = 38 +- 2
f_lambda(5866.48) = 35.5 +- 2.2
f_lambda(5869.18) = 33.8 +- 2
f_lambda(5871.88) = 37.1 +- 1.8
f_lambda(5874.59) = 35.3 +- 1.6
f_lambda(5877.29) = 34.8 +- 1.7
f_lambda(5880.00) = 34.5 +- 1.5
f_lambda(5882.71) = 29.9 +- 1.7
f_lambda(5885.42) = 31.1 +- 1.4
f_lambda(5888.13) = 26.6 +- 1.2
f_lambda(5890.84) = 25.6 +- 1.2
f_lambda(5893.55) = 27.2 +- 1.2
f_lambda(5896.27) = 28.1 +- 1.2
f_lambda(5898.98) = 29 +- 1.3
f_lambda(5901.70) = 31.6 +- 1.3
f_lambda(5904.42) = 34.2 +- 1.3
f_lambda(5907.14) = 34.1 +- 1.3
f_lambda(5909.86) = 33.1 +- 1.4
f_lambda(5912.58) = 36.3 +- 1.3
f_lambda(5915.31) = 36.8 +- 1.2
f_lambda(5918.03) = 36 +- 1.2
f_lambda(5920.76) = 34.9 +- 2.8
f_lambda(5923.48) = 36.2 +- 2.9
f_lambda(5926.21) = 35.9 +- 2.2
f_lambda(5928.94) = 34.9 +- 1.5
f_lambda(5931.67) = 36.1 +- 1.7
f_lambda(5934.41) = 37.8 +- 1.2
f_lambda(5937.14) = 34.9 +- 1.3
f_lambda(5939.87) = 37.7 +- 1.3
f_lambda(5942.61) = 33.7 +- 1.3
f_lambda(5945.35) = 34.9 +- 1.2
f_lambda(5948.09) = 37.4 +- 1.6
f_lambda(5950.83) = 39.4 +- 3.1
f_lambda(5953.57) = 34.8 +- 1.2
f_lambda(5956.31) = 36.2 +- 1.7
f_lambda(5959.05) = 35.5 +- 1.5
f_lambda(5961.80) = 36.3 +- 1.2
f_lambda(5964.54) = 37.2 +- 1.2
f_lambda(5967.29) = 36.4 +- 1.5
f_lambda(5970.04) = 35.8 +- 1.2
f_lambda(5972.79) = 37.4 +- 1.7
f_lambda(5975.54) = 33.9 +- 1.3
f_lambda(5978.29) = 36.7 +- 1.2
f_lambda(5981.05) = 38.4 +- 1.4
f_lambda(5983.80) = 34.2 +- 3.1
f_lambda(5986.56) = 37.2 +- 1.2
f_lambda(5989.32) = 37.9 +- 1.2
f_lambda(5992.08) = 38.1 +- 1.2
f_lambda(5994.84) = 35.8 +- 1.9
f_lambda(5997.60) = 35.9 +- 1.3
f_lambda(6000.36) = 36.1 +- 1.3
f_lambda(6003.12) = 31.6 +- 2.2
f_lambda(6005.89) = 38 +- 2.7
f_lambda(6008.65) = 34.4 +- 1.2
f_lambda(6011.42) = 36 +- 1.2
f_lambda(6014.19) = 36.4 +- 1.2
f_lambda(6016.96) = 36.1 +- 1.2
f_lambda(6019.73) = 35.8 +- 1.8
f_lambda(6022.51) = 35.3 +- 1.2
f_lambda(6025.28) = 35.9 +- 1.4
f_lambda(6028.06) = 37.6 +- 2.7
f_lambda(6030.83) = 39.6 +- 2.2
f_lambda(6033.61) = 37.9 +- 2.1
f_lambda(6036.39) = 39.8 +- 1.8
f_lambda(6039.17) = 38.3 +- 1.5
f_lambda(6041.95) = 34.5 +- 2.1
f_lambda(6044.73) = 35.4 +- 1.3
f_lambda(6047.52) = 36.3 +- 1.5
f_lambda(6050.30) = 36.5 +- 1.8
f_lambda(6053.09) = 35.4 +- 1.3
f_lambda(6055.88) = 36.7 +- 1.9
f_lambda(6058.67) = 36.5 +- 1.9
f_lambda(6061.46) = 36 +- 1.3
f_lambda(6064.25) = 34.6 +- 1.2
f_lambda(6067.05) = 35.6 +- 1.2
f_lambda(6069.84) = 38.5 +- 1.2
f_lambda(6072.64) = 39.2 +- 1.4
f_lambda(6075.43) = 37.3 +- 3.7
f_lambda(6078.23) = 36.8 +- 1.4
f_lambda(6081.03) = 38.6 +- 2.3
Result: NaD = 5.0 Angstrom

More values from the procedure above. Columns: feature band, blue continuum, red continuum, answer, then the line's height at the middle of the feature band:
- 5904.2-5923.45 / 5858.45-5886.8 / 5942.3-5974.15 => 0.2 Angstrom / 35.6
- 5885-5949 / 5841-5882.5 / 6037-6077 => 4.8 Angstrom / 36.2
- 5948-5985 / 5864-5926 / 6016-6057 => -1.6 Angstrom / 34.9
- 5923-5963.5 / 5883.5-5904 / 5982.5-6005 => -4.8 Angstrom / 32.3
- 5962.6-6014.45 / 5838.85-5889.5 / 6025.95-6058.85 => 0.4 Angstrom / 36.5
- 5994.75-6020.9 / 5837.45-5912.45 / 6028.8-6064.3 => 0.4 Angstrom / 36.2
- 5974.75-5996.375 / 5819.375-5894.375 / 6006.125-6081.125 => -0.2 Angstrom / 36.2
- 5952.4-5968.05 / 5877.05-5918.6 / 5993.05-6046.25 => -0.9 Angstrom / 34.1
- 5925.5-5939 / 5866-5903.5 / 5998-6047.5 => -1.2 Angstrom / 33.1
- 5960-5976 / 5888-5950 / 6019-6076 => -0.6 Angstrom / 34.9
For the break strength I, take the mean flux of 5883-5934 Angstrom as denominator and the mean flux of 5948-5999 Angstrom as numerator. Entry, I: 1.1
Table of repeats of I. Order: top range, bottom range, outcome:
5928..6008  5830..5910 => 1.06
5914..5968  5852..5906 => 1.11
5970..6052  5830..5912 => 1.07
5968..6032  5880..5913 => 1.19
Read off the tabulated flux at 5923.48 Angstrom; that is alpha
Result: 36.2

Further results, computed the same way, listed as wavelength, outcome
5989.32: 37.9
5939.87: 37.7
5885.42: 31.1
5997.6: 35.9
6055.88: 36.7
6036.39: 39.8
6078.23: 36.8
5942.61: 33.7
